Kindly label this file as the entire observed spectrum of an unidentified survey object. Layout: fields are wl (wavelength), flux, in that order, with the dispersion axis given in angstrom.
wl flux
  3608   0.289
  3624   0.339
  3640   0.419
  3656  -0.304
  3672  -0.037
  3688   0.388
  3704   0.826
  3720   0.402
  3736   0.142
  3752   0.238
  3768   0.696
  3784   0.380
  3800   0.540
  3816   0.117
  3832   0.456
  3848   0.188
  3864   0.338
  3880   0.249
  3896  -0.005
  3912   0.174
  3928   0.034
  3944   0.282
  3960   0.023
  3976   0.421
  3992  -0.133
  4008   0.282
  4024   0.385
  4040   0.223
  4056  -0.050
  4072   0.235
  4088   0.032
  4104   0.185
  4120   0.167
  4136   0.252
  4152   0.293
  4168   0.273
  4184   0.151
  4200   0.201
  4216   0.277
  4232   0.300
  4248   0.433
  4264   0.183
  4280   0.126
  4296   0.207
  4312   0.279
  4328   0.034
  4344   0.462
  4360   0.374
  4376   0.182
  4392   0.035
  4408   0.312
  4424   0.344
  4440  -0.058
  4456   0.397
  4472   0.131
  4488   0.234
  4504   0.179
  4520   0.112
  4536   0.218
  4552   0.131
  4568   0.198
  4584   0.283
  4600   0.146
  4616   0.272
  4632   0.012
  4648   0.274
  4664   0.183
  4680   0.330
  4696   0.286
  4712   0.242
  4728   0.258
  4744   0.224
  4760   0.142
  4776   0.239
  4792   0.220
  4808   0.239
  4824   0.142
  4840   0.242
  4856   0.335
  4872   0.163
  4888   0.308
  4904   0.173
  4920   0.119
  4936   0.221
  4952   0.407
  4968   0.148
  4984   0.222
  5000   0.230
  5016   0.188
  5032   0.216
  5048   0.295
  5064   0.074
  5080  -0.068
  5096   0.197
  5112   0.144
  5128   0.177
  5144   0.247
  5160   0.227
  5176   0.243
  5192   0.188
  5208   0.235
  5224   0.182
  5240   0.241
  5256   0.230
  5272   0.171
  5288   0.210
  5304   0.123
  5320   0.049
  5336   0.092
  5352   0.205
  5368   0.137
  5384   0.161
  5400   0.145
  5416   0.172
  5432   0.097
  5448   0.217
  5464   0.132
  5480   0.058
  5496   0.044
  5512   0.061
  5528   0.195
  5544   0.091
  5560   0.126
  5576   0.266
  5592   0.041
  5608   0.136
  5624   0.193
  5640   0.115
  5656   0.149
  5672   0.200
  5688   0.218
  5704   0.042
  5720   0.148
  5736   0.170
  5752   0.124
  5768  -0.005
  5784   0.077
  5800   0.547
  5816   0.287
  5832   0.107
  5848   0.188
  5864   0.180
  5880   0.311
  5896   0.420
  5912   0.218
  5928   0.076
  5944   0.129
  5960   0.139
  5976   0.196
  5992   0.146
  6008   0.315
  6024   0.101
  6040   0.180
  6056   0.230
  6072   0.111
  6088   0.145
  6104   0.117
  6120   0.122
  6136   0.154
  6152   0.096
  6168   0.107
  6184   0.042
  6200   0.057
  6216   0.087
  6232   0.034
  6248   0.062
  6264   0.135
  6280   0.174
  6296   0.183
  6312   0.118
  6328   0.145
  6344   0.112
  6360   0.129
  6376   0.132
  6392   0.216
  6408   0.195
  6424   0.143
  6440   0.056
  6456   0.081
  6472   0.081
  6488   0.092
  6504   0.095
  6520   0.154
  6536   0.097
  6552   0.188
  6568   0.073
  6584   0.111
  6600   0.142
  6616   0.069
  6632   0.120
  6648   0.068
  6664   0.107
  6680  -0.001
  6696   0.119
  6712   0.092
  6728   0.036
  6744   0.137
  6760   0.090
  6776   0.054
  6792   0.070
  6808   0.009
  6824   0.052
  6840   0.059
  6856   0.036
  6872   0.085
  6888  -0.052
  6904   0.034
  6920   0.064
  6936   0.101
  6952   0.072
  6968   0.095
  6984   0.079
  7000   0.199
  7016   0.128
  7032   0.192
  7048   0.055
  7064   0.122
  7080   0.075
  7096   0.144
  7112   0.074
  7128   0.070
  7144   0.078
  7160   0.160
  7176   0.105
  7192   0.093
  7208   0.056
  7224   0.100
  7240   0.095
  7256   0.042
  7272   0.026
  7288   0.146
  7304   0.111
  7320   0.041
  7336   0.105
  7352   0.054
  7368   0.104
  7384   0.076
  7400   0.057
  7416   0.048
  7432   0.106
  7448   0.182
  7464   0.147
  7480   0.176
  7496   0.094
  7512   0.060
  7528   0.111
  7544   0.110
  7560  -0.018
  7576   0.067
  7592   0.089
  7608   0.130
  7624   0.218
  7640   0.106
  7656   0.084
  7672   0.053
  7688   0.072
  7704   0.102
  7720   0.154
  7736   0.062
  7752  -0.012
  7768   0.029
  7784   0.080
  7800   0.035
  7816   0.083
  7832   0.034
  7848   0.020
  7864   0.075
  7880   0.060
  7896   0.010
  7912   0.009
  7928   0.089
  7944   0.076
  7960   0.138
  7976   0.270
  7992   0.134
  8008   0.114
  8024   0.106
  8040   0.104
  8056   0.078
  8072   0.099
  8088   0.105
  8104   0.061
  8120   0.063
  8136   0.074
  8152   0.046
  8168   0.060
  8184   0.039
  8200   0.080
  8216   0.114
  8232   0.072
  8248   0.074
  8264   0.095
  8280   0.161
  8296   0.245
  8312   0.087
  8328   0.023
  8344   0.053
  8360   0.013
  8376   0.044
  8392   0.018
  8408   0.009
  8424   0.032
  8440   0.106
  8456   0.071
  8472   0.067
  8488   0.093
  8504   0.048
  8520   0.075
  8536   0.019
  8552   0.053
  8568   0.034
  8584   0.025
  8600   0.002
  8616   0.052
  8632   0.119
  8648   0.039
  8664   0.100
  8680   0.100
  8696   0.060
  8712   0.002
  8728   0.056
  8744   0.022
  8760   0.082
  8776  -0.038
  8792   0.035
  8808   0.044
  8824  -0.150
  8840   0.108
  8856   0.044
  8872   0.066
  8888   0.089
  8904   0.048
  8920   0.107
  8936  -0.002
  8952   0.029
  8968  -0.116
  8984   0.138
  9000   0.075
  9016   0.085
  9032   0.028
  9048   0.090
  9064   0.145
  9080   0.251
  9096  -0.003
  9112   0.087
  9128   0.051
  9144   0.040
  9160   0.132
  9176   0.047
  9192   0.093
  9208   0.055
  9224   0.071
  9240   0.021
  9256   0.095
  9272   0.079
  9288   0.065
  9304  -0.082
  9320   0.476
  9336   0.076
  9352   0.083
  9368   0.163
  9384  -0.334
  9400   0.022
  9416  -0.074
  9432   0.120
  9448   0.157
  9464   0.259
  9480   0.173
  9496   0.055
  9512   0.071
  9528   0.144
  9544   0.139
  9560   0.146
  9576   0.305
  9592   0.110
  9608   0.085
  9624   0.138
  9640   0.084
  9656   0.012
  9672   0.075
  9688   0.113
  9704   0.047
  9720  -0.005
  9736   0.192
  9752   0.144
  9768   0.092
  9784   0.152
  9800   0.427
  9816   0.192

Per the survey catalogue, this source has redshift 1.43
